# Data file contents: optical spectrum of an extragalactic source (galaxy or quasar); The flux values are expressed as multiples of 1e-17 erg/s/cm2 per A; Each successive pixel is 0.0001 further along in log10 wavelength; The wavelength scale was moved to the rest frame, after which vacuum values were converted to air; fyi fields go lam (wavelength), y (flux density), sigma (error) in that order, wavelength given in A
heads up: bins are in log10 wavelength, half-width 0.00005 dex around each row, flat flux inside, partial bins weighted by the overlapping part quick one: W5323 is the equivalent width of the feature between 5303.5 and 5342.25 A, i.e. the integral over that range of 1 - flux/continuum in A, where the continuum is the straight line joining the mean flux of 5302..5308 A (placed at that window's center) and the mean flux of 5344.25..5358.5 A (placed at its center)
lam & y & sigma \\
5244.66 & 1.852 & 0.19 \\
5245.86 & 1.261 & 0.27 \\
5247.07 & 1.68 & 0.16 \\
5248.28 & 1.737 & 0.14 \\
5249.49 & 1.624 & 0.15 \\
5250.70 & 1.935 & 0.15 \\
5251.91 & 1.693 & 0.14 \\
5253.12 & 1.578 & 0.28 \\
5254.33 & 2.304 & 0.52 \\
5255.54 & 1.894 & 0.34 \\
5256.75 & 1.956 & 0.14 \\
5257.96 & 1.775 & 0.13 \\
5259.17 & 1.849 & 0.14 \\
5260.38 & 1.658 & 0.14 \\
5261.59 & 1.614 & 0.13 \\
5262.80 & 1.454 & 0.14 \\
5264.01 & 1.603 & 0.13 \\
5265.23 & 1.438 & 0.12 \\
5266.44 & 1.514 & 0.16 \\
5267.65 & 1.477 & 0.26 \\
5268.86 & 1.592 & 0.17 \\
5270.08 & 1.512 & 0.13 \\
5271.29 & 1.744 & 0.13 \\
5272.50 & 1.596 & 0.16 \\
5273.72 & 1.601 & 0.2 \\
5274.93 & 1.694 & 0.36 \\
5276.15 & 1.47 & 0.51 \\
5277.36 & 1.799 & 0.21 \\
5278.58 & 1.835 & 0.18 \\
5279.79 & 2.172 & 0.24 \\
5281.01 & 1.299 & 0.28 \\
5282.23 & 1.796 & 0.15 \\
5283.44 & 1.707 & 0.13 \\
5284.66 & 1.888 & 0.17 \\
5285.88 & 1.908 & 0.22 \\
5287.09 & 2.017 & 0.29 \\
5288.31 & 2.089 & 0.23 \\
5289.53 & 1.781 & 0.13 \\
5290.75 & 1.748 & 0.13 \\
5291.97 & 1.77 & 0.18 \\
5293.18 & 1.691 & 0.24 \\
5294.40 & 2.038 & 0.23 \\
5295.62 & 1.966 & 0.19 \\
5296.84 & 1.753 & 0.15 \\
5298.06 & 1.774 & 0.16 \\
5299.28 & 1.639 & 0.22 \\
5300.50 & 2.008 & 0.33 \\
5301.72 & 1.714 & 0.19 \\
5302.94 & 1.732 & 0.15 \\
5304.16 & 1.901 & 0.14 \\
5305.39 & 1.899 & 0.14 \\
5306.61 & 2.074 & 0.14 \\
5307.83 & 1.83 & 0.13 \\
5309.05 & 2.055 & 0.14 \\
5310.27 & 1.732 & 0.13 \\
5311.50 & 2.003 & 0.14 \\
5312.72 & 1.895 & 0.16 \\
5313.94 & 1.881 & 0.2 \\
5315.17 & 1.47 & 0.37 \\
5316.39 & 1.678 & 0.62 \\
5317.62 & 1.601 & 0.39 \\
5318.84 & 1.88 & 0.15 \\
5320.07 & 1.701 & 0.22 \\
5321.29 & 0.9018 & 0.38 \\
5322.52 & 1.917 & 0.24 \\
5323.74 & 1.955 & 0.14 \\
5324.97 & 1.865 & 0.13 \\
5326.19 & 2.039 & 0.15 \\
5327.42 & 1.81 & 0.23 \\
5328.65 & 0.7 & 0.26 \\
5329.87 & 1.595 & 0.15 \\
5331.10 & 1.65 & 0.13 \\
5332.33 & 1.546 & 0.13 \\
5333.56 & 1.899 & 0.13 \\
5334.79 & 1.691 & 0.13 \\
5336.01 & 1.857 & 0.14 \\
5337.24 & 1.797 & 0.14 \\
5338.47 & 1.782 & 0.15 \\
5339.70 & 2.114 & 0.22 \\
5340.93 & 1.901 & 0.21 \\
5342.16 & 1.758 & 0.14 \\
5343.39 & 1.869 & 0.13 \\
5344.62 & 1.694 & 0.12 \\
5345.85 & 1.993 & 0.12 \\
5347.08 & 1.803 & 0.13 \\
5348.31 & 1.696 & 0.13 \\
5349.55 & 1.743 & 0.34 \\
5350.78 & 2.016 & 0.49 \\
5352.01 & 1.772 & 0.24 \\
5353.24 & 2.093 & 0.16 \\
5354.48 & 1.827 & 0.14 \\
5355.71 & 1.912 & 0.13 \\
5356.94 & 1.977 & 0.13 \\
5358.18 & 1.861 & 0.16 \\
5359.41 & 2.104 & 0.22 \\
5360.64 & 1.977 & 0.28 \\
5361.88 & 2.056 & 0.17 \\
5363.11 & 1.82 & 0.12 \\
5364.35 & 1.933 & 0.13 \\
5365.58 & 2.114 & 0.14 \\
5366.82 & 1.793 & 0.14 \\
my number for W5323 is 2.4 A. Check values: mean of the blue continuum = 1.88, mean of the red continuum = 1.87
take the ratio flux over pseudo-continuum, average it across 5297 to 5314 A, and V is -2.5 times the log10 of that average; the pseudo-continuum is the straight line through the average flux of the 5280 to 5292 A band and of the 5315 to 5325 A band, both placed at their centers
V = -0.08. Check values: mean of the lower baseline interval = 1.81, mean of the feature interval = 1.86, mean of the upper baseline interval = 1.66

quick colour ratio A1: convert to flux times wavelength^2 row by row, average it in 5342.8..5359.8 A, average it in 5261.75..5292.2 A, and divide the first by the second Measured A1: 1.14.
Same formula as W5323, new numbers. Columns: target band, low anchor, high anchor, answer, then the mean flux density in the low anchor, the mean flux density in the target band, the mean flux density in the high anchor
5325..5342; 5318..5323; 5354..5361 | -0.10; 1.59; 1.73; 1.95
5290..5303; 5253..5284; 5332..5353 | -0.47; 1.69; 1.81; 1.83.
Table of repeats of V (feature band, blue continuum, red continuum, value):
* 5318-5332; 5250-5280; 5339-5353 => 0.11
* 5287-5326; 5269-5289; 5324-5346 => -0.04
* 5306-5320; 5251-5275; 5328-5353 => -0.06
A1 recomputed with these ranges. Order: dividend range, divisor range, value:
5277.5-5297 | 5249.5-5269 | 1.09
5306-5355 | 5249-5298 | 1.04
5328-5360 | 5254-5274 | 1.11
